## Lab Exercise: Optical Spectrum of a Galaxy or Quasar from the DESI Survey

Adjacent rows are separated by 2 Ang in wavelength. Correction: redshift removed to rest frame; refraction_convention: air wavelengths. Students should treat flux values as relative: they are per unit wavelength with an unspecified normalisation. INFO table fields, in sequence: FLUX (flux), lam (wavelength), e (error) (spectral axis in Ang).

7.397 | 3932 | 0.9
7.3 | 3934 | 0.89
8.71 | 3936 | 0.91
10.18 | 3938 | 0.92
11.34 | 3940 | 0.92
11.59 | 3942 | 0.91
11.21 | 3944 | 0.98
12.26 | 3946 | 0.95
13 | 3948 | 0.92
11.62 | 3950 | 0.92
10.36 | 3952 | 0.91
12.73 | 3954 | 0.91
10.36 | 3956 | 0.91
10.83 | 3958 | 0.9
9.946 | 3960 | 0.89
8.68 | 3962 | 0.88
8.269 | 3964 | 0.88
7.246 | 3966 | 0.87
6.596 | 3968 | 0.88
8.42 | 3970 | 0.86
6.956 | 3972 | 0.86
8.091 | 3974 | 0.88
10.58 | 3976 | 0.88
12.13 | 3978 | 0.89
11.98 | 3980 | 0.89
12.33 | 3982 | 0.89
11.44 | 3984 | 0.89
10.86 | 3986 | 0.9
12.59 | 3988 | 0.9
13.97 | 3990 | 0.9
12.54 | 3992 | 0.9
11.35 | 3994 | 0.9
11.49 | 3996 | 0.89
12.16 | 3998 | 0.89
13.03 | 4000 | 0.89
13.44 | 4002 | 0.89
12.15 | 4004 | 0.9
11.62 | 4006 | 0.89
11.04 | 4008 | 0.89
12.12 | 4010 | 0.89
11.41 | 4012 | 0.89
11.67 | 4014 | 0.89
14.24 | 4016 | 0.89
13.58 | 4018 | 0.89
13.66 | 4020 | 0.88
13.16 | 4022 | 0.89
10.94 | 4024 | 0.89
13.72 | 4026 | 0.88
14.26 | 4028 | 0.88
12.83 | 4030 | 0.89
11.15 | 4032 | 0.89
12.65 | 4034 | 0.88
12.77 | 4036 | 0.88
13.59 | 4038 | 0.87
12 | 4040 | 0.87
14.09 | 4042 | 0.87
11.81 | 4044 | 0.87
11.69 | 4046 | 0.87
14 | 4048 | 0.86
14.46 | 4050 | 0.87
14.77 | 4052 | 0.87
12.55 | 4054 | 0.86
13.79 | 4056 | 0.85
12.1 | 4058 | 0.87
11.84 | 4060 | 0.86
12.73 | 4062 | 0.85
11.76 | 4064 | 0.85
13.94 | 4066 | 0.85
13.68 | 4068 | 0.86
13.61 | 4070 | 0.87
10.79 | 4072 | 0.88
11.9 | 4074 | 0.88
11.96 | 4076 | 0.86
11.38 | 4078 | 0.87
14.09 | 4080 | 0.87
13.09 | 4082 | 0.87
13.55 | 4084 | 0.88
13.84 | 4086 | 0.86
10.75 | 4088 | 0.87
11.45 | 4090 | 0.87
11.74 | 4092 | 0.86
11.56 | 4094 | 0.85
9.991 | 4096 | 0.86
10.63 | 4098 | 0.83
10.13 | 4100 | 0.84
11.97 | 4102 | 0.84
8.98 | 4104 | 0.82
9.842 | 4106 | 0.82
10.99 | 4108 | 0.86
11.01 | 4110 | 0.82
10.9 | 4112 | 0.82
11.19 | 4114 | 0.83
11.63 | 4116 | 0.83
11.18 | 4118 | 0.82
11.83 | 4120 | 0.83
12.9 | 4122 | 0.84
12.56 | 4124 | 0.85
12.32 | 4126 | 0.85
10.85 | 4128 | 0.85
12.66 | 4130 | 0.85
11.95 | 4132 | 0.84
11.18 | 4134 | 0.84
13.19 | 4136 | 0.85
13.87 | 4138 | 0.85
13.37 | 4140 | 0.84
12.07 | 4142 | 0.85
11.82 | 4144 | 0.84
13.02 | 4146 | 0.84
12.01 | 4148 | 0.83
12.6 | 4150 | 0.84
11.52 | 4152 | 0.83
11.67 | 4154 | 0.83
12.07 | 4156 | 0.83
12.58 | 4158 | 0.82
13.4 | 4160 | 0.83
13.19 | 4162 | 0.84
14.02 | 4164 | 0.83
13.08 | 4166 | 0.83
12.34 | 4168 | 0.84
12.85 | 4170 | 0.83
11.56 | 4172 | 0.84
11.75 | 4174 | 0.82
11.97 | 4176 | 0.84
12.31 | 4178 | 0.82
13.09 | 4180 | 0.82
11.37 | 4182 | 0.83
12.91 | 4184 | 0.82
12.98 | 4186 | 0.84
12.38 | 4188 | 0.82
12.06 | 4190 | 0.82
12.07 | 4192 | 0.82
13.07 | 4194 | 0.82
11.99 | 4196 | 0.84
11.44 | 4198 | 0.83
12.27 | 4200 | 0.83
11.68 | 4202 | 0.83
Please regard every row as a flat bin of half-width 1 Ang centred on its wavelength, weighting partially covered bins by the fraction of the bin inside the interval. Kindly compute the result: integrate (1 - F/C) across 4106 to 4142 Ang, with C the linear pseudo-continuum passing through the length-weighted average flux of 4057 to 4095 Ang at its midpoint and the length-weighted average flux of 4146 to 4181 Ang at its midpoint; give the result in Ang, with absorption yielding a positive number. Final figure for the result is 1.5 Ang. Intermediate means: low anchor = 12.4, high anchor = 12.5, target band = 11.9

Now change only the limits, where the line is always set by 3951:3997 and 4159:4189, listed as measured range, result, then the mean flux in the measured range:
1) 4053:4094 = -3.54 Ang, 12.5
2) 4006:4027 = -3.12 Ang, 12.5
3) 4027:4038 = -1.74 Ang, 12.8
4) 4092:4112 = 2.00 Ang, 10.6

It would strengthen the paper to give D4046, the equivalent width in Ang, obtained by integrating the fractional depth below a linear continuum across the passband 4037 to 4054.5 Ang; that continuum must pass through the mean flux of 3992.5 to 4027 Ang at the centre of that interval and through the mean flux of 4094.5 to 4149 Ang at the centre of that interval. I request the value -1.6 Ang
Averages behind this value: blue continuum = 12.4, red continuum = 11.6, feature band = 13.2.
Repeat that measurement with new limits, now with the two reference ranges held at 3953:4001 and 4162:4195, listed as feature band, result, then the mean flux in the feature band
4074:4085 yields -1.1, 12.7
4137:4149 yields -0.5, 12.7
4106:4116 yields 0.8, 11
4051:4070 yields -2.8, 13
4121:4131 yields -0.2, 12.3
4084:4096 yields -0.2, 11.9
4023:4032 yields -1.3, 12.7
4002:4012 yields -0.9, 11.9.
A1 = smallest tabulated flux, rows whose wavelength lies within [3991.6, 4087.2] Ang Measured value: 10.79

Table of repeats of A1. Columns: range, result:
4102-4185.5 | 8.98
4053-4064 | 11.76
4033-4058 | 11.69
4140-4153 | 11.52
